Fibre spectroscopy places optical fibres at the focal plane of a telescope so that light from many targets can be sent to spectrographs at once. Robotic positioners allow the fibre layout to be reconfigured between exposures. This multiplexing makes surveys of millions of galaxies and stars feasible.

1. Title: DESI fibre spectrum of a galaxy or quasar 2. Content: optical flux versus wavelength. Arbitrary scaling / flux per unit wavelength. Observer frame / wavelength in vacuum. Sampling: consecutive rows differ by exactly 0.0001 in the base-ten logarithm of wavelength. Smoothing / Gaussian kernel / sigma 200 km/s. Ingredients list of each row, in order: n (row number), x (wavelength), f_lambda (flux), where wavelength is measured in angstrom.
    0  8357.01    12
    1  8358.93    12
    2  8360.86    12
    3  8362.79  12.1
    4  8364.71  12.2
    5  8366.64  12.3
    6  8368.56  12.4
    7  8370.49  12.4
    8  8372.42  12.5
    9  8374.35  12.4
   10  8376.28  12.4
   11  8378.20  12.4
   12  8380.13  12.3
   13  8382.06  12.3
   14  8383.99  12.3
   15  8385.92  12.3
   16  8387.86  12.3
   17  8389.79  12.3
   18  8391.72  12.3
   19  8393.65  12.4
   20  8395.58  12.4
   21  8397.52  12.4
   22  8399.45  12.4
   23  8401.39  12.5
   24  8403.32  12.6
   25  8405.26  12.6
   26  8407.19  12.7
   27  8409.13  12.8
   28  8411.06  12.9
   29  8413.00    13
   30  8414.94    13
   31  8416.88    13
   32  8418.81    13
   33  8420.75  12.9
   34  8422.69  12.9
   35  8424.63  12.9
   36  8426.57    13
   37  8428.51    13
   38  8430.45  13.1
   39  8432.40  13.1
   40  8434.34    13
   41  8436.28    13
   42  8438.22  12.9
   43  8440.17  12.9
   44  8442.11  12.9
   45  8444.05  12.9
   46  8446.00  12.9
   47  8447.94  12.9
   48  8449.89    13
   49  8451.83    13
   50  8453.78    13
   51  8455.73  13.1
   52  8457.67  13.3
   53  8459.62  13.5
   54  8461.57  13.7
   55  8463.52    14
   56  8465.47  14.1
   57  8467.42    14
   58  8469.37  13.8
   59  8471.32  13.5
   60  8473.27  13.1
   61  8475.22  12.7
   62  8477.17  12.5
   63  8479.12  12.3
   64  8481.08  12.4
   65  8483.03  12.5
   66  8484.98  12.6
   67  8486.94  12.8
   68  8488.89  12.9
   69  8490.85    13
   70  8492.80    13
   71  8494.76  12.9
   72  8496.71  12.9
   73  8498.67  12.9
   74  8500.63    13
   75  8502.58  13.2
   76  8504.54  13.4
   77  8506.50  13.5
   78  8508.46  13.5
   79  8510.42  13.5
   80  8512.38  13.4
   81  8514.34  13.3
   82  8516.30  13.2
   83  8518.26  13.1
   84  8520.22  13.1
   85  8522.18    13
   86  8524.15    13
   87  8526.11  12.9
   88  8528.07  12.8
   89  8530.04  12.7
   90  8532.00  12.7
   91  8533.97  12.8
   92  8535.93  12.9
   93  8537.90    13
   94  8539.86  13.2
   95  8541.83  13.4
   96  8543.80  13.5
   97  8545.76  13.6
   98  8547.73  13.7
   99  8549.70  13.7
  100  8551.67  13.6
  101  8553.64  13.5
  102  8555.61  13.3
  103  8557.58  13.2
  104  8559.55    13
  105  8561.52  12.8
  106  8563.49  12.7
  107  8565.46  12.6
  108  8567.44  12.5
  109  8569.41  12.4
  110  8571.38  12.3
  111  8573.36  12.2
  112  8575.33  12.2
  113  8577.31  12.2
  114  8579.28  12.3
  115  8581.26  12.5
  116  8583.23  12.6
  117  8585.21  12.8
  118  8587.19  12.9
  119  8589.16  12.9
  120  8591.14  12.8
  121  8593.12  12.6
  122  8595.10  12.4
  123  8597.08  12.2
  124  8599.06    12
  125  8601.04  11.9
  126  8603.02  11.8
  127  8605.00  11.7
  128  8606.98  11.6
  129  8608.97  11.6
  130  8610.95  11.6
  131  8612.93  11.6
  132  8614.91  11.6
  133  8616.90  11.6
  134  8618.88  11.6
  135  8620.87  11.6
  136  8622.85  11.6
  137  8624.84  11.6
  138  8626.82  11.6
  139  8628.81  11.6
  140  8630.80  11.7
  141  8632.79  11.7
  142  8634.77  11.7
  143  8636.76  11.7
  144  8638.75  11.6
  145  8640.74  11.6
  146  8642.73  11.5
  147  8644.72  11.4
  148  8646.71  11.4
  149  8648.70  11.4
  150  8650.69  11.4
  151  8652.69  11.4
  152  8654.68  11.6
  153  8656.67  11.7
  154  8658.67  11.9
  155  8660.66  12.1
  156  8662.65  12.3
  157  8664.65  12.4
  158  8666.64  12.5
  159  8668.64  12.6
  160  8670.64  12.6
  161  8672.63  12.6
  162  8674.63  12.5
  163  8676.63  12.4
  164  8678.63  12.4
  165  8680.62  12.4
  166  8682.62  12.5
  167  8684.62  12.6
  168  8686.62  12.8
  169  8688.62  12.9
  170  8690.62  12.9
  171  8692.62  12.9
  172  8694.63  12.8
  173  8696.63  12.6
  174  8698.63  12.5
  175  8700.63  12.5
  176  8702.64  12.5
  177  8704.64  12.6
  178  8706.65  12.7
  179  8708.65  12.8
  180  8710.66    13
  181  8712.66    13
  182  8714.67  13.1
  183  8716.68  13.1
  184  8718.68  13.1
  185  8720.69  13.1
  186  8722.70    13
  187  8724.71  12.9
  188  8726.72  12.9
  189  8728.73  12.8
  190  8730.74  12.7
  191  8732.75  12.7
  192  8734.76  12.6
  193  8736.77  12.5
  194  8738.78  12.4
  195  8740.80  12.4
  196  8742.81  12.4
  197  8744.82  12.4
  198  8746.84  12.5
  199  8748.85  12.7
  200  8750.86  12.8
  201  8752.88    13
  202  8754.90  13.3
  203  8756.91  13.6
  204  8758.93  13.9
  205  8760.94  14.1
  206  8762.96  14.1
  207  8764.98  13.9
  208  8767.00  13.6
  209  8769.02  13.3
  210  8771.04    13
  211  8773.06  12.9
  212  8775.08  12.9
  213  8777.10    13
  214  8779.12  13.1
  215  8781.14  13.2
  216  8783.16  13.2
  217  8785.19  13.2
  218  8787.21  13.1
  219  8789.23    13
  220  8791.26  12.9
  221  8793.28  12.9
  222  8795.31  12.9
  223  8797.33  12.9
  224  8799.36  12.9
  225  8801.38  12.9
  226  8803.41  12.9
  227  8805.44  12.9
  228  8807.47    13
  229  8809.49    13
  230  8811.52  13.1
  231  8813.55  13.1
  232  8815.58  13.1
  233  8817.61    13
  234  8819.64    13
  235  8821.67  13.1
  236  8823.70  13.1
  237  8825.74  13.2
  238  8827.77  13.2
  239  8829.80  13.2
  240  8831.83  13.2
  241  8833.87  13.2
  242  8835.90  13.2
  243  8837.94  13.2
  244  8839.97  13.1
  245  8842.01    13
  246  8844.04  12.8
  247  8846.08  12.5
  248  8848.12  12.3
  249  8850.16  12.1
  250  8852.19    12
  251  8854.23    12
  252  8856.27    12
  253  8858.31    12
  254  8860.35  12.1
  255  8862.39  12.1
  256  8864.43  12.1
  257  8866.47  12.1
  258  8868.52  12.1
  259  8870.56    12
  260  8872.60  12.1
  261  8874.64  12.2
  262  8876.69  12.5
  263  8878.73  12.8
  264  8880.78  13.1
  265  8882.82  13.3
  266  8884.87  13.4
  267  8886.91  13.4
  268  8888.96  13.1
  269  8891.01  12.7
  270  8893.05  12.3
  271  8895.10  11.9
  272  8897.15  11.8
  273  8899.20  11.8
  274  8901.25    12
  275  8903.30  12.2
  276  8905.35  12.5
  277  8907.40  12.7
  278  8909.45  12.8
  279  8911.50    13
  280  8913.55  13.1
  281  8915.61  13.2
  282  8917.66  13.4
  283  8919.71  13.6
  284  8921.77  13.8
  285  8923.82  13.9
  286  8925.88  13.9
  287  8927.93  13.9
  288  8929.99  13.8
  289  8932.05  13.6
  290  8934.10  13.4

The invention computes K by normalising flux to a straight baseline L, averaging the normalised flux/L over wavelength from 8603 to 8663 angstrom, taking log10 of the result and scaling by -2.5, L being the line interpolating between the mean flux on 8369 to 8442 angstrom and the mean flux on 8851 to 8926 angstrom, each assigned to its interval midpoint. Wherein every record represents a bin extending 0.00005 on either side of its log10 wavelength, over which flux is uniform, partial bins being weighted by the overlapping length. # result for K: 0.09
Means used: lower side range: 12.7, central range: 11.6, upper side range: 12.6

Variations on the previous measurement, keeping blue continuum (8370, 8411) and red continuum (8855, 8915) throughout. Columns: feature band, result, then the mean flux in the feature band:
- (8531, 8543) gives -0.05 mag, 13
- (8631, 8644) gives 0.07 mag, 11.6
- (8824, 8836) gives -0.06 mag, 13.2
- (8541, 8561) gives -0.08 mag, 13.4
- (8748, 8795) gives -0.07 mag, 13.2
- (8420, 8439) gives -0.05 mag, 13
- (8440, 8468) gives -0.07 mag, 13.3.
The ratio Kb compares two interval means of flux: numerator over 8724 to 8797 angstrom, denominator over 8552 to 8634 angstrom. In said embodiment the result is 1.1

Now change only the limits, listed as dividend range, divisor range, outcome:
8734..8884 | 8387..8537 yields 0.99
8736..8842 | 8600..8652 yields 1.13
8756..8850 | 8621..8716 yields 1.07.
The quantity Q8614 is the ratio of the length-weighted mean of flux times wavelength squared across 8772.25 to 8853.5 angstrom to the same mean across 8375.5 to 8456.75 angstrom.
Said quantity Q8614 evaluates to 1.1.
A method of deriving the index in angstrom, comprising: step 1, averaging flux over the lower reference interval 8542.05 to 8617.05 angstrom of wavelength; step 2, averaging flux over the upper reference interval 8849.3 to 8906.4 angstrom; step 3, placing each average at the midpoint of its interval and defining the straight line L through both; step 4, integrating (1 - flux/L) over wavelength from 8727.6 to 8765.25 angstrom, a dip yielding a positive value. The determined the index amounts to -1.63 angstrom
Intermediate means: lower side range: 12.5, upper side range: 12.3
